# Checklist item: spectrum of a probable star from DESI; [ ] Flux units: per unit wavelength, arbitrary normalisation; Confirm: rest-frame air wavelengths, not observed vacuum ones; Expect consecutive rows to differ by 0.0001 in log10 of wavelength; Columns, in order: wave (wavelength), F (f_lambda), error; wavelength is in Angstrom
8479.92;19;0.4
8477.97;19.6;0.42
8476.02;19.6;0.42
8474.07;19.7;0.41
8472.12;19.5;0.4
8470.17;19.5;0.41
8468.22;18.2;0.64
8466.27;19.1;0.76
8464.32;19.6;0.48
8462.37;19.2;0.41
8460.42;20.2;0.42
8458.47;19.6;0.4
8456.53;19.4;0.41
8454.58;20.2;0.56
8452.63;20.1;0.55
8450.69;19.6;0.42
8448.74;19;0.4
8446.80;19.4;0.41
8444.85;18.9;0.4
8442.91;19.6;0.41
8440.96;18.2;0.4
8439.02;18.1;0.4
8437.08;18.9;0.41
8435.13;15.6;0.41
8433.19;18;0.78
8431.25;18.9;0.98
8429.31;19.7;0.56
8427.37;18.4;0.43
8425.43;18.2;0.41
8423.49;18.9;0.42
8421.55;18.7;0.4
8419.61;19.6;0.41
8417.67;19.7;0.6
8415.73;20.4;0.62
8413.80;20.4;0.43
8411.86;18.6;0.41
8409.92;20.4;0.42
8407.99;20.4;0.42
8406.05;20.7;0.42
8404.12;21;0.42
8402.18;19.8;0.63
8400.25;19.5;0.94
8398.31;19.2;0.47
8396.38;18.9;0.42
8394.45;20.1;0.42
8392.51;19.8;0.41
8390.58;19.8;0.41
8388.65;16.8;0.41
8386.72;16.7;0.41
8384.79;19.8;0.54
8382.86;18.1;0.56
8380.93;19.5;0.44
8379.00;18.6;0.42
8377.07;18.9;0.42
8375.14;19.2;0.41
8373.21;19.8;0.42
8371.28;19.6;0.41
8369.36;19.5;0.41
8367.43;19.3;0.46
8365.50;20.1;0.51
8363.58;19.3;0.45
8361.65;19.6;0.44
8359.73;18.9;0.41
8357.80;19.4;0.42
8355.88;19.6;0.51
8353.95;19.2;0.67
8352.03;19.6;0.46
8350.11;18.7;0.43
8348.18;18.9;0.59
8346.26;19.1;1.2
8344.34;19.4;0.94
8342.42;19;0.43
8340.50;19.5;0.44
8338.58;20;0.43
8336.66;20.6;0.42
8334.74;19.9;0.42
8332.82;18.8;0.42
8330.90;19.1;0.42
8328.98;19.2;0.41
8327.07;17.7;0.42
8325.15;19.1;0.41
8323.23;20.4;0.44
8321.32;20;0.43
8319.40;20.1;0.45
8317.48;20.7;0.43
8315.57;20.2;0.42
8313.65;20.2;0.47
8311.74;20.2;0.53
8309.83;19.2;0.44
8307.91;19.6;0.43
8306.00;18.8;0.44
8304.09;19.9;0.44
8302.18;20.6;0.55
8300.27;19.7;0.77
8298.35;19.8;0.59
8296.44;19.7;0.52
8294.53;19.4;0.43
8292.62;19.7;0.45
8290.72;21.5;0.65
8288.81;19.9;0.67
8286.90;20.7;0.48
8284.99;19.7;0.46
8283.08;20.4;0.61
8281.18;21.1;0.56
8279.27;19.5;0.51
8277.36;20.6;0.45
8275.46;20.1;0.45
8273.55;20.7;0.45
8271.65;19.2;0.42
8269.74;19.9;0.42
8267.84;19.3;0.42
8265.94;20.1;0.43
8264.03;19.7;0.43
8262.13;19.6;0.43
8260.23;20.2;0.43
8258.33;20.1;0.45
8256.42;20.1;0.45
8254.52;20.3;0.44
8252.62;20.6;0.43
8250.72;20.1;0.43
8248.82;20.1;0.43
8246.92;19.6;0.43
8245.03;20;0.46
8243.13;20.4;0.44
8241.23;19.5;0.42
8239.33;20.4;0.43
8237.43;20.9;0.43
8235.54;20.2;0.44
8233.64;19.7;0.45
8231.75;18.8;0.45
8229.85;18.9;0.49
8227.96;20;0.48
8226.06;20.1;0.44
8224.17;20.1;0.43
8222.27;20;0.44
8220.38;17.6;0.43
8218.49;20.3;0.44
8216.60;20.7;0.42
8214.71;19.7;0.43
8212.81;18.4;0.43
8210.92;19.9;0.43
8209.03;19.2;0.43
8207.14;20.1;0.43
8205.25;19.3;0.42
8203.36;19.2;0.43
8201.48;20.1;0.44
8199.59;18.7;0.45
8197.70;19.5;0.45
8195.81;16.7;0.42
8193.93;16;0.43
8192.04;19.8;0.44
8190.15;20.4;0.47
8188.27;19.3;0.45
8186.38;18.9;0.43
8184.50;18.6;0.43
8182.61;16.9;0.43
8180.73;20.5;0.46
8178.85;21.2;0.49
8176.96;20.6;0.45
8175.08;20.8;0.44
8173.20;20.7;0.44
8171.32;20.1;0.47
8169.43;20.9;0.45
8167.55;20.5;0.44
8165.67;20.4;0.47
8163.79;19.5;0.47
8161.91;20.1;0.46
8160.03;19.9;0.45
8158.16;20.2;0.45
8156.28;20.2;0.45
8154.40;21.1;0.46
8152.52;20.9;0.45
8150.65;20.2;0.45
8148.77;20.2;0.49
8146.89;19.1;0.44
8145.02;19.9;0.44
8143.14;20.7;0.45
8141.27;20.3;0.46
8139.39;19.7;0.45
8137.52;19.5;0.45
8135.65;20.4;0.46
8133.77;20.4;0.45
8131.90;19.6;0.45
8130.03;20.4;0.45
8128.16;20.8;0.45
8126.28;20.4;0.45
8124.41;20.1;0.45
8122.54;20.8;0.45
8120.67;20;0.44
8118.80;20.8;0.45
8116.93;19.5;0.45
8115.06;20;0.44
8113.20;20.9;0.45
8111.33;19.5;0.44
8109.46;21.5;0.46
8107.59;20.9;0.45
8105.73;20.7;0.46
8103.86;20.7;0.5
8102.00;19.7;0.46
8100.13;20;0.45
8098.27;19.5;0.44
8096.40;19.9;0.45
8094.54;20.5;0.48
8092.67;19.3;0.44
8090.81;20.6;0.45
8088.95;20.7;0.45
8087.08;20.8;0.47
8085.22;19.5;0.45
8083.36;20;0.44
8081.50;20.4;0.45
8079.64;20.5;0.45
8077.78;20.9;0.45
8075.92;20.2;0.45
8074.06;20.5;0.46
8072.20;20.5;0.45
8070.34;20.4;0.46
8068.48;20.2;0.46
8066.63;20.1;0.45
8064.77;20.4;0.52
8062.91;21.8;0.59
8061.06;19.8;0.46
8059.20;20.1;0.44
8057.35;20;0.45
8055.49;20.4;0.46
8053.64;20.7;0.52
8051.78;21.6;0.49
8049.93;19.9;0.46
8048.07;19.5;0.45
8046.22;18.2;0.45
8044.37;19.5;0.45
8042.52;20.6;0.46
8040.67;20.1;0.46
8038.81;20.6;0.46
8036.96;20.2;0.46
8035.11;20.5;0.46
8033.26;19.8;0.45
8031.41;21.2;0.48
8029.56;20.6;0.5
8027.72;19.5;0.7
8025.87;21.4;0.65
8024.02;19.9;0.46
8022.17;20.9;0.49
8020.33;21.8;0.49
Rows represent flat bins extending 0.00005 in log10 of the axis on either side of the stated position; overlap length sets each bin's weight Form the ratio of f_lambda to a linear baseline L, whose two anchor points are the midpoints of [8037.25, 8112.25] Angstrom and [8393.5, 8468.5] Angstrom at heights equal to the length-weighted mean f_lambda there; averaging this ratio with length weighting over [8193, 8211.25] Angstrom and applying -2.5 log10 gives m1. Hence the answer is 0.06 mag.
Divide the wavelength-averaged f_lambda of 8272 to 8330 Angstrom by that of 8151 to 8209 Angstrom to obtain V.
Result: 1.01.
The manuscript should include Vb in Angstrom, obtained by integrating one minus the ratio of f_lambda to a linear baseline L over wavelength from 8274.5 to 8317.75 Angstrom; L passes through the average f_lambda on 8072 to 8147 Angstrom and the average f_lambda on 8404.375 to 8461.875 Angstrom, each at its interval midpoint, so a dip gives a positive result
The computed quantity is -0.8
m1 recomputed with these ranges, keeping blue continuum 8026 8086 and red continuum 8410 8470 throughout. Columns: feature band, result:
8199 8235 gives 0.01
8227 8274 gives -0.01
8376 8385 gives 0.02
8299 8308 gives -0.01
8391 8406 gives -0.03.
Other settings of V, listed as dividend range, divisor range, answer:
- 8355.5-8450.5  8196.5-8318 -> 0.96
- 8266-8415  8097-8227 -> 0.99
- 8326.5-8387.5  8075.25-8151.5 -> 0.95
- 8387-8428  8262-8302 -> 0.97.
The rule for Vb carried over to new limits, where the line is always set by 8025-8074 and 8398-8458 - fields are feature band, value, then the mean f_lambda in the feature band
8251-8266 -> -0.27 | 20.1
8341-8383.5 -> 0.44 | 19.3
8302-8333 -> -0.09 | 19.6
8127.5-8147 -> -0.04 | 20.1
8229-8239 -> 0.02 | 19.8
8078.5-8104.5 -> 0.04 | 20.2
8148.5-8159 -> -0.25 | 20.5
